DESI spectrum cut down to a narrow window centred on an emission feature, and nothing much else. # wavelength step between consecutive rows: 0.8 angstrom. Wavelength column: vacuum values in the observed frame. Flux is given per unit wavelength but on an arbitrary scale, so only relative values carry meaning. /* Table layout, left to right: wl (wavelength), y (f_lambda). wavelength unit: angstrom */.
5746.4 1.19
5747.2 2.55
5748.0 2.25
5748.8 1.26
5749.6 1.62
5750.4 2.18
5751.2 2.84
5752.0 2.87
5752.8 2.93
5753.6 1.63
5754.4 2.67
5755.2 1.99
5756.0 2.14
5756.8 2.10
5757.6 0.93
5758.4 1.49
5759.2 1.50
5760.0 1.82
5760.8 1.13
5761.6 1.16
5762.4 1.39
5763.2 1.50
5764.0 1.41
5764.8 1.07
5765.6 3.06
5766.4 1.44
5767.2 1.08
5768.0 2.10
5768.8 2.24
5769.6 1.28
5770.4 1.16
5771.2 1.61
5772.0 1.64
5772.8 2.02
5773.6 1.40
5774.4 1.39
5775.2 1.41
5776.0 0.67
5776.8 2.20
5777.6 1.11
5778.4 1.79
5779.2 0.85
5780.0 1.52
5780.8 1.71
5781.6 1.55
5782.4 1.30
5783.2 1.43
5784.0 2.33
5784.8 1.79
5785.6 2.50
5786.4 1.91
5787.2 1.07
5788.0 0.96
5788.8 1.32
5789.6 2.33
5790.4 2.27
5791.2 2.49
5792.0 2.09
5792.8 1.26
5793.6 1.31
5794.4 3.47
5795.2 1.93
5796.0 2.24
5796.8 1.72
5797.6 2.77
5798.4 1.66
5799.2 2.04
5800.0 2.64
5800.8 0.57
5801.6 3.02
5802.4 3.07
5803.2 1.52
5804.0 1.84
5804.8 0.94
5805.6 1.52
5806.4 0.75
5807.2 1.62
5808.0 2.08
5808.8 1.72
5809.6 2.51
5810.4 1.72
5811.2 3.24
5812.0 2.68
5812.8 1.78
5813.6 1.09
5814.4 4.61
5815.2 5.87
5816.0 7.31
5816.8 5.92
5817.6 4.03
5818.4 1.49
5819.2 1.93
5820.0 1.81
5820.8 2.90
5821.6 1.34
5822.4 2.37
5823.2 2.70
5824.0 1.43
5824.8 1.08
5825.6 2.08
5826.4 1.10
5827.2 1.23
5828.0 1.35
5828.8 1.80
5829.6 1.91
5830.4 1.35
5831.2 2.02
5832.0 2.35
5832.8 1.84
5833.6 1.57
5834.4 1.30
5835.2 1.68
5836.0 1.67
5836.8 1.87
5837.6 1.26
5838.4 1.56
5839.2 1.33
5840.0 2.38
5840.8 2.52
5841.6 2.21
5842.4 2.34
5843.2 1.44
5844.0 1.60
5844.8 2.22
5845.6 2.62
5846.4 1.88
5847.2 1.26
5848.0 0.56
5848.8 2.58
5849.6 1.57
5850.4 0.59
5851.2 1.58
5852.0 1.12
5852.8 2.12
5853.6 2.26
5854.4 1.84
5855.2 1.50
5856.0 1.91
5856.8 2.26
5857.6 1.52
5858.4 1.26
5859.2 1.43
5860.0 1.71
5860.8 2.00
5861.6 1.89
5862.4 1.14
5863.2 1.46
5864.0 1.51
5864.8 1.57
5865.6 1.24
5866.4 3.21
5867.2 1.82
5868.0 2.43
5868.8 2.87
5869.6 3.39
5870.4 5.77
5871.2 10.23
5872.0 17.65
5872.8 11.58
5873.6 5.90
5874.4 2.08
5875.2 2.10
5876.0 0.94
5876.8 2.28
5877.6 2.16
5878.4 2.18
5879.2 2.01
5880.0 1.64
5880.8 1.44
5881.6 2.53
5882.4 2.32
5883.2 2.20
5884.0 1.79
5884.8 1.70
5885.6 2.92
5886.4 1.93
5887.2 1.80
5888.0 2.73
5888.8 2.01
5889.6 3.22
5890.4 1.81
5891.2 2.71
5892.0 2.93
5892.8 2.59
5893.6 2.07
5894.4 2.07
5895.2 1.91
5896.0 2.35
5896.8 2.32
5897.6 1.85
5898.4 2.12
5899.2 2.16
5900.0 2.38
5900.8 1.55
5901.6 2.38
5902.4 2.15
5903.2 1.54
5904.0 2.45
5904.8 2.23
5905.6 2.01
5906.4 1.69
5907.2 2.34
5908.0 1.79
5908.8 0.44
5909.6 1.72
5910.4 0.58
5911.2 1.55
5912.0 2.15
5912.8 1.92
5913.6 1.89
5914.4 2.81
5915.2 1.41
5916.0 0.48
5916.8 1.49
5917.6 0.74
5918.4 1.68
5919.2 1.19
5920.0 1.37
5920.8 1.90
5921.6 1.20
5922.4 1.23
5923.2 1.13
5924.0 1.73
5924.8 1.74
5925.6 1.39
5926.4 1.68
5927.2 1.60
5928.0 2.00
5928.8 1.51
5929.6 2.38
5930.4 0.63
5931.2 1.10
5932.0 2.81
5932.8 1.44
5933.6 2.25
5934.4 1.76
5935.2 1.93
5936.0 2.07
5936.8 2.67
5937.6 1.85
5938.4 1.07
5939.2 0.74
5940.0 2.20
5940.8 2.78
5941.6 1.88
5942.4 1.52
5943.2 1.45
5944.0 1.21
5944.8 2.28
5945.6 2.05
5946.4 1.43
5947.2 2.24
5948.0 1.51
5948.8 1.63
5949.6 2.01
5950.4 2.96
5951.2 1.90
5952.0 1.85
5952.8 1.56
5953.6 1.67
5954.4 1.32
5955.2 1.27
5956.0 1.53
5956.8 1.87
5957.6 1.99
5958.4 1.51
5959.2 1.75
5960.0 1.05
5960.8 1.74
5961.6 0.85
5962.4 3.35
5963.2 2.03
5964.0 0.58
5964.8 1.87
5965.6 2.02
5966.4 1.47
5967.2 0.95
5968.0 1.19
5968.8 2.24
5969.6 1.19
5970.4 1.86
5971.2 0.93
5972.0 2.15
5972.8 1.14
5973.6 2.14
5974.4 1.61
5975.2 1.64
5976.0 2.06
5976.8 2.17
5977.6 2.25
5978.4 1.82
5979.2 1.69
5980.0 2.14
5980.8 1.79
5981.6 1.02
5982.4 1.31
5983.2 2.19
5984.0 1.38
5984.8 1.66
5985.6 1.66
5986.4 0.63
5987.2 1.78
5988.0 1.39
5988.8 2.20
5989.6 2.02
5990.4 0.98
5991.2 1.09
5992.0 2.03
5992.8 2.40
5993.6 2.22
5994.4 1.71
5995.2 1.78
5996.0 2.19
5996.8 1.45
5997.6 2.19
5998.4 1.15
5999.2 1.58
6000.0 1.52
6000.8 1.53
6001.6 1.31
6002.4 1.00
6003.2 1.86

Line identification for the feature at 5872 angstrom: [O III] 5007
